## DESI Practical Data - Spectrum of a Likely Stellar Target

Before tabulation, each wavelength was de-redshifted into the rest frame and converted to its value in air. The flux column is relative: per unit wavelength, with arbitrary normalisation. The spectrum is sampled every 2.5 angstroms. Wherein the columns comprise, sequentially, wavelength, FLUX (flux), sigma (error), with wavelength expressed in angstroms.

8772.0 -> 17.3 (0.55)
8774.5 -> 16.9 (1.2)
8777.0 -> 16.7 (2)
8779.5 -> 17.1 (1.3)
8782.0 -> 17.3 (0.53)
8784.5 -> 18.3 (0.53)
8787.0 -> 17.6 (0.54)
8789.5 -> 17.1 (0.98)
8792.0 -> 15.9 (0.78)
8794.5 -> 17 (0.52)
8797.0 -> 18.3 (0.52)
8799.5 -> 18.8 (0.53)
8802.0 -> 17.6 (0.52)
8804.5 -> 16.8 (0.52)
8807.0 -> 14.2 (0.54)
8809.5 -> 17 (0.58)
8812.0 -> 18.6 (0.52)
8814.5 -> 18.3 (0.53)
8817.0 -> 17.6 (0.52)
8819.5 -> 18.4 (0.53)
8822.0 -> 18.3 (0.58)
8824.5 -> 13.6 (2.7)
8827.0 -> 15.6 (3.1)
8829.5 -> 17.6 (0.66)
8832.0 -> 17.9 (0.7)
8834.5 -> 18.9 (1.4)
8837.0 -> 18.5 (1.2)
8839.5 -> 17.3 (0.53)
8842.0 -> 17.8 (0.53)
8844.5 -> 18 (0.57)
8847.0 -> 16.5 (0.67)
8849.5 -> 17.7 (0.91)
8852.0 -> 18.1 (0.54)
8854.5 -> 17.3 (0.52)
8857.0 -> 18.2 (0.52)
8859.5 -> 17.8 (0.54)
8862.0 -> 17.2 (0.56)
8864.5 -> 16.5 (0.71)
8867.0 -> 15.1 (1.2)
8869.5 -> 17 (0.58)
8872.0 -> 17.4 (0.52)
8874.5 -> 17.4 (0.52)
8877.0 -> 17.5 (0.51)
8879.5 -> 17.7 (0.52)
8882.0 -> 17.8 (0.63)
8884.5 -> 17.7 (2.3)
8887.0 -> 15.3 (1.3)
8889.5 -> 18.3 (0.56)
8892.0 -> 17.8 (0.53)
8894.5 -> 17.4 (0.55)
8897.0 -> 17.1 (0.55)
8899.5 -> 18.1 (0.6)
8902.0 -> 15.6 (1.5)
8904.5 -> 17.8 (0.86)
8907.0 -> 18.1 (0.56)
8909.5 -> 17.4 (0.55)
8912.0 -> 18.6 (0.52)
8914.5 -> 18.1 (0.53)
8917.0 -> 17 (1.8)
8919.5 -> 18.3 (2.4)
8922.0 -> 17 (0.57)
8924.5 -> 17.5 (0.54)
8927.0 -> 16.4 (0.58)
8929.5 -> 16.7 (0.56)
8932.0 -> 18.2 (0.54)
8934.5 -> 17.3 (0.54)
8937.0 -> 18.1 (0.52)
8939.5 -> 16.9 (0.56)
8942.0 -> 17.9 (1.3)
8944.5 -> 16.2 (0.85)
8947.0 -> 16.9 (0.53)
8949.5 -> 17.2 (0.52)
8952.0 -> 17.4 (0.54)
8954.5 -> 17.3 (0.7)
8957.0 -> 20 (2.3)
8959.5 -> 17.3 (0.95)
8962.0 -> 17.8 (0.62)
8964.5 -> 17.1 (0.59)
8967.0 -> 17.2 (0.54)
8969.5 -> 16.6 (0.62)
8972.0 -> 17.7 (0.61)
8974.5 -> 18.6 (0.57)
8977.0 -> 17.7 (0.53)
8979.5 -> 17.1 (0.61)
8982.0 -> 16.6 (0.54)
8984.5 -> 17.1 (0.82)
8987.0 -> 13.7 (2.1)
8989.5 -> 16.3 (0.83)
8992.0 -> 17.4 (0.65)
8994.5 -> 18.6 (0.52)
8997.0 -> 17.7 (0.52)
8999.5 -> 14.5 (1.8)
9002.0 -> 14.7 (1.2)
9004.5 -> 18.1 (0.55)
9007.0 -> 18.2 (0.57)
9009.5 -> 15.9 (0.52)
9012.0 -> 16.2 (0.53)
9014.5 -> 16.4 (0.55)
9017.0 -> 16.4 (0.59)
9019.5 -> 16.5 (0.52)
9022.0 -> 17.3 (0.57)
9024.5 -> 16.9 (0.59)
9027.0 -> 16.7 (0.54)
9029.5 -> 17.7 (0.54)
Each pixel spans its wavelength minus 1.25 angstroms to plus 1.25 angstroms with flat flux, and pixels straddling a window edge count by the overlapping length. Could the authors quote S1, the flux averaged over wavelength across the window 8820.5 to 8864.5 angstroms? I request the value 17.4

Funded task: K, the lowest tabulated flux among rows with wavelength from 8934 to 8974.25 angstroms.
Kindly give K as 16.2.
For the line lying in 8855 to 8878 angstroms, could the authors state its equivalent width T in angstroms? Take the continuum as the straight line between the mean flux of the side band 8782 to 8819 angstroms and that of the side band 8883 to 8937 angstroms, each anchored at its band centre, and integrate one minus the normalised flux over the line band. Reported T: 0.4 angstroms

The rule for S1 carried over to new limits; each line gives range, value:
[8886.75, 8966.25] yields 17.5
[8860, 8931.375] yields 17.3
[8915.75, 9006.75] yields 17.2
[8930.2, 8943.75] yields 17.6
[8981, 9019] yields 16.5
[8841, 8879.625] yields 17.3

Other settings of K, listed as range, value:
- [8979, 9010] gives 13.7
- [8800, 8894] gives 13.6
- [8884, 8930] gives 15.3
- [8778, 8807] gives 14.2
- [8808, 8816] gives 17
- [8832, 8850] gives 16.5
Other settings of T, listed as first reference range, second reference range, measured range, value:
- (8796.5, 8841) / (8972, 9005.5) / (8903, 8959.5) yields -1.8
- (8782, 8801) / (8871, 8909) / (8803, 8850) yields 0.6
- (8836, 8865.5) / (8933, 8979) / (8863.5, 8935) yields 0.9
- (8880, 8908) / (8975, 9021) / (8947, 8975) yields -1.1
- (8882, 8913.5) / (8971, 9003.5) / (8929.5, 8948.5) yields -0.2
